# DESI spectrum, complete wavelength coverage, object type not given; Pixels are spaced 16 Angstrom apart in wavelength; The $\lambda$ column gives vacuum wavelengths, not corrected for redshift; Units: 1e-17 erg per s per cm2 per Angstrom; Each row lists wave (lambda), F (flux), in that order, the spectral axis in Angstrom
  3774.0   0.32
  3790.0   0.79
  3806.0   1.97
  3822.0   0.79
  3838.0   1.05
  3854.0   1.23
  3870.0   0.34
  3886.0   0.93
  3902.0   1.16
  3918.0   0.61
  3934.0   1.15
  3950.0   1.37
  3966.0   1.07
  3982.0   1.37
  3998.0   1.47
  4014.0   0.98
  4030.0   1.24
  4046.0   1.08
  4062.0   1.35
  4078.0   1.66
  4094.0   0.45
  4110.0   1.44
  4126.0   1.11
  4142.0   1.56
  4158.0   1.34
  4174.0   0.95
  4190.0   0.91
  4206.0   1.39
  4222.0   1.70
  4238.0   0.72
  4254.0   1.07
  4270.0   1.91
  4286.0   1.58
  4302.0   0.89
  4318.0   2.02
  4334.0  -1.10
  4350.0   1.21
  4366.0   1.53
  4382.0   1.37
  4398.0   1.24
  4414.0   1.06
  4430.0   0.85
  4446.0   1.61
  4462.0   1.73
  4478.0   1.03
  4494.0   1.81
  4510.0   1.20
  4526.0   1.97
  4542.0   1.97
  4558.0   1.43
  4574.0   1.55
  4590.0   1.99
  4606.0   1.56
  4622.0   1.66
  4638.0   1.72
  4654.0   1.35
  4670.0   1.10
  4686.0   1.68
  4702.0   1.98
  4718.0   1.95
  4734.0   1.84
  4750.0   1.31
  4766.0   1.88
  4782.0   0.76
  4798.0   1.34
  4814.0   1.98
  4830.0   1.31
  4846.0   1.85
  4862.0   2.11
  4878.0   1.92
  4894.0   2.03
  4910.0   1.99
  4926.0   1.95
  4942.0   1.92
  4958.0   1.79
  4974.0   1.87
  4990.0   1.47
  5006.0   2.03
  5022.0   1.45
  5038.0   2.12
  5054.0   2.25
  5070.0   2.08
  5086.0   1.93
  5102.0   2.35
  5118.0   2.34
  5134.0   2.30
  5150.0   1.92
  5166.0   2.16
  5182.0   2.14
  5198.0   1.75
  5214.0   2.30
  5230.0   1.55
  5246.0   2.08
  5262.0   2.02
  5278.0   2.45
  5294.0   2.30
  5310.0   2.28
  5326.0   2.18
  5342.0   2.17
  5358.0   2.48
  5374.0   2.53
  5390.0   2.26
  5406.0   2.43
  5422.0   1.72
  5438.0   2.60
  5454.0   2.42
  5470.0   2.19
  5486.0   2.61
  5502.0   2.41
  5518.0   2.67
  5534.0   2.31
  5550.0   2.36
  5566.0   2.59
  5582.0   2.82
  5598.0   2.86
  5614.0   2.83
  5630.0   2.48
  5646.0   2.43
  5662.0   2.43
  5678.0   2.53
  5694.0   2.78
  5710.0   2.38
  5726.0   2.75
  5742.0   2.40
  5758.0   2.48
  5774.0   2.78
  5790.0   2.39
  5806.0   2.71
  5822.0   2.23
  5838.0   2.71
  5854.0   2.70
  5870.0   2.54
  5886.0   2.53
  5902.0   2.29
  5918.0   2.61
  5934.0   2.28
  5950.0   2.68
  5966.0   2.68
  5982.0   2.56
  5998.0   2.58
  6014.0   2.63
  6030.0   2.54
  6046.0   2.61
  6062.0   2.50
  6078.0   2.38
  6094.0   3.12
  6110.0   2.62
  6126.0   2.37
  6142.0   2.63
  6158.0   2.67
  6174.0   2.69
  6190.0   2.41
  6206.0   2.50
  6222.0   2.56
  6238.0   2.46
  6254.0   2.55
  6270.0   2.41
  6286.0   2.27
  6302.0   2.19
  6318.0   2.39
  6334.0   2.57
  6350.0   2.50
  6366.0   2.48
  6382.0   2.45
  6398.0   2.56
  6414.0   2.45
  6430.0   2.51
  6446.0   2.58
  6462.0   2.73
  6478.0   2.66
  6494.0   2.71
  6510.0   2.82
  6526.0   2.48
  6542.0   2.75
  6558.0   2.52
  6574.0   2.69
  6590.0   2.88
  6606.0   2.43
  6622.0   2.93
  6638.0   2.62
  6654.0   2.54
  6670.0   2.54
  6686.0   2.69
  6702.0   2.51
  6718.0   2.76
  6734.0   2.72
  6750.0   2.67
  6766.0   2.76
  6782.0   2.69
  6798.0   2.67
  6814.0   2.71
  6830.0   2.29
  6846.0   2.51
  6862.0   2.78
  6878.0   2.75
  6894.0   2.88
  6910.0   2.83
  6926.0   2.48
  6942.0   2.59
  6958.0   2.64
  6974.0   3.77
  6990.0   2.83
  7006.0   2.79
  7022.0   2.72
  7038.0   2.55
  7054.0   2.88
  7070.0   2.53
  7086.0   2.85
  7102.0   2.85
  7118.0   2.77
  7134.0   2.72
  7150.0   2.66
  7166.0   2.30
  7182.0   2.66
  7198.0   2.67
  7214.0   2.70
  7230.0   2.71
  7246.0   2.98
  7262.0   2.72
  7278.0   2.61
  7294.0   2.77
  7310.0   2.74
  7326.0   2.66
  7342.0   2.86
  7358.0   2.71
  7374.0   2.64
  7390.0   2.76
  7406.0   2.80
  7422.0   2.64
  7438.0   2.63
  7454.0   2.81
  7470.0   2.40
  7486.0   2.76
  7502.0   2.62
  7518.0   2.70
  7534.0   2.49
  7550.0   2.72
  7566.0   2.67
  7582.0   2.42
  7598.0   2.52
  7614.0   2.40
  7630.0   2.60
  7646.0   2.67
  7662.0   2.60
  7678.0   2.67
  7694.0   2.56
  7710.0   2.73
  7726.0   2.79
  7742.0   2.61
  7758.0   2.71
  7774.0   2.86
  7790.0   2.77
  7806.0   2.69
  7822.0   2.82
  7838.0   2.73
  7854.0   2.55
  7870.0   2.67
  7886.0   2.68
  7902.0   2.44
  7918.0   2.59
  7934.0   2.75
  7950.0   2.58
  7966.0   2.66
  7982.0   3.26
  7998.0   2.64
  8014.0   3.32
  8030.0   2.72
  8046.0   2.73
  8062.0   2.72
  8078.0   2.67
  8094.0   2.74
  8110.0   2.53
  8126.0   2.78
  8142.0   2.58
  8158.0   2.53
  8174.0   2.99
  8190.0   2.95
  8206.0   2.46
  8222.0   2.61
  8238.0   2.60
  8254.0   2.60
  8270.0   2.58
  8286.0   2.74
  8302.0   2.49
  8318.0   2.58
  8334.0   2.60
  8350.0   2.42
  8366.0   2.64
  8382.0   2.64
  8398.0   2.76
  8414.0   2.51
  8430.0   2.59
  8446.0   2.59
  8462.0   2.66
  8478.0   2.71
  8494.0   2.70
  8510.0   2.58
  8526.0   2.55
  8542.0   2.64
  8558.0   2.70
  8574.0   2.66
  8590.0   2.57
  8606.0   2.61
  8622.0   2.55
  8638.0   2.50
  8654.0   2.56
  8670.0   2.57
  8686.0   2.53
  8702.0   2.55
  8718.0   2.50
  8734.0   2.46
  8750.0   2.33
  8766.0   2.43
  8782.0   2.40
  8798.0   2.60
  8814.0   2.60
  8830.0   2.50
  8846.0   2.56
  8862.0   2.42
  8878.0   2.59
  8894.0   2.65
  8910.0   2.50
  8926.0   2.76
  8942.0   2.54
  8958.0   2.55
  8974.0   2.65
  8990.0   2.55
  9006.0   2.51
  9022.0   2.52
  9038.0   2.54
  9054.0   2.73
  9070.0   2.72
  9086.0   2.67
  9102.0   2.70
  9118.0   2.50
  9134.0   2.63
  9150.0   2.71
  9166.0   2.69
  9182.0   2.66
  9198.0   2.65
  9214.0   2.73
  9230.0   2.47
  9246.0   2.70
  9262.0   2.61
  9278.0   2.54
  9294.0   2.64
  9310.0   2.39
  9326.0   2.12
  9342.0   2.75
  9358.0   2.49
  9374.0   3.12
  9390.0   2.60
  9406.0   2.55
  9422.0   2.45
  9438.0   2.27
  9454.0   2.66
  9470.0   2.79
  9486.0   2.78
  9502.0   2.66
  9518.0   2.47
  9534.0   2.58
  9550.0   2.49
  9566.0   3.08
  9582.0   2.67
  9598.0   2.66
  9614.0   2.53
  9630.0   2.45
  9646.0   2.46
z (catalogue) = 0.216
